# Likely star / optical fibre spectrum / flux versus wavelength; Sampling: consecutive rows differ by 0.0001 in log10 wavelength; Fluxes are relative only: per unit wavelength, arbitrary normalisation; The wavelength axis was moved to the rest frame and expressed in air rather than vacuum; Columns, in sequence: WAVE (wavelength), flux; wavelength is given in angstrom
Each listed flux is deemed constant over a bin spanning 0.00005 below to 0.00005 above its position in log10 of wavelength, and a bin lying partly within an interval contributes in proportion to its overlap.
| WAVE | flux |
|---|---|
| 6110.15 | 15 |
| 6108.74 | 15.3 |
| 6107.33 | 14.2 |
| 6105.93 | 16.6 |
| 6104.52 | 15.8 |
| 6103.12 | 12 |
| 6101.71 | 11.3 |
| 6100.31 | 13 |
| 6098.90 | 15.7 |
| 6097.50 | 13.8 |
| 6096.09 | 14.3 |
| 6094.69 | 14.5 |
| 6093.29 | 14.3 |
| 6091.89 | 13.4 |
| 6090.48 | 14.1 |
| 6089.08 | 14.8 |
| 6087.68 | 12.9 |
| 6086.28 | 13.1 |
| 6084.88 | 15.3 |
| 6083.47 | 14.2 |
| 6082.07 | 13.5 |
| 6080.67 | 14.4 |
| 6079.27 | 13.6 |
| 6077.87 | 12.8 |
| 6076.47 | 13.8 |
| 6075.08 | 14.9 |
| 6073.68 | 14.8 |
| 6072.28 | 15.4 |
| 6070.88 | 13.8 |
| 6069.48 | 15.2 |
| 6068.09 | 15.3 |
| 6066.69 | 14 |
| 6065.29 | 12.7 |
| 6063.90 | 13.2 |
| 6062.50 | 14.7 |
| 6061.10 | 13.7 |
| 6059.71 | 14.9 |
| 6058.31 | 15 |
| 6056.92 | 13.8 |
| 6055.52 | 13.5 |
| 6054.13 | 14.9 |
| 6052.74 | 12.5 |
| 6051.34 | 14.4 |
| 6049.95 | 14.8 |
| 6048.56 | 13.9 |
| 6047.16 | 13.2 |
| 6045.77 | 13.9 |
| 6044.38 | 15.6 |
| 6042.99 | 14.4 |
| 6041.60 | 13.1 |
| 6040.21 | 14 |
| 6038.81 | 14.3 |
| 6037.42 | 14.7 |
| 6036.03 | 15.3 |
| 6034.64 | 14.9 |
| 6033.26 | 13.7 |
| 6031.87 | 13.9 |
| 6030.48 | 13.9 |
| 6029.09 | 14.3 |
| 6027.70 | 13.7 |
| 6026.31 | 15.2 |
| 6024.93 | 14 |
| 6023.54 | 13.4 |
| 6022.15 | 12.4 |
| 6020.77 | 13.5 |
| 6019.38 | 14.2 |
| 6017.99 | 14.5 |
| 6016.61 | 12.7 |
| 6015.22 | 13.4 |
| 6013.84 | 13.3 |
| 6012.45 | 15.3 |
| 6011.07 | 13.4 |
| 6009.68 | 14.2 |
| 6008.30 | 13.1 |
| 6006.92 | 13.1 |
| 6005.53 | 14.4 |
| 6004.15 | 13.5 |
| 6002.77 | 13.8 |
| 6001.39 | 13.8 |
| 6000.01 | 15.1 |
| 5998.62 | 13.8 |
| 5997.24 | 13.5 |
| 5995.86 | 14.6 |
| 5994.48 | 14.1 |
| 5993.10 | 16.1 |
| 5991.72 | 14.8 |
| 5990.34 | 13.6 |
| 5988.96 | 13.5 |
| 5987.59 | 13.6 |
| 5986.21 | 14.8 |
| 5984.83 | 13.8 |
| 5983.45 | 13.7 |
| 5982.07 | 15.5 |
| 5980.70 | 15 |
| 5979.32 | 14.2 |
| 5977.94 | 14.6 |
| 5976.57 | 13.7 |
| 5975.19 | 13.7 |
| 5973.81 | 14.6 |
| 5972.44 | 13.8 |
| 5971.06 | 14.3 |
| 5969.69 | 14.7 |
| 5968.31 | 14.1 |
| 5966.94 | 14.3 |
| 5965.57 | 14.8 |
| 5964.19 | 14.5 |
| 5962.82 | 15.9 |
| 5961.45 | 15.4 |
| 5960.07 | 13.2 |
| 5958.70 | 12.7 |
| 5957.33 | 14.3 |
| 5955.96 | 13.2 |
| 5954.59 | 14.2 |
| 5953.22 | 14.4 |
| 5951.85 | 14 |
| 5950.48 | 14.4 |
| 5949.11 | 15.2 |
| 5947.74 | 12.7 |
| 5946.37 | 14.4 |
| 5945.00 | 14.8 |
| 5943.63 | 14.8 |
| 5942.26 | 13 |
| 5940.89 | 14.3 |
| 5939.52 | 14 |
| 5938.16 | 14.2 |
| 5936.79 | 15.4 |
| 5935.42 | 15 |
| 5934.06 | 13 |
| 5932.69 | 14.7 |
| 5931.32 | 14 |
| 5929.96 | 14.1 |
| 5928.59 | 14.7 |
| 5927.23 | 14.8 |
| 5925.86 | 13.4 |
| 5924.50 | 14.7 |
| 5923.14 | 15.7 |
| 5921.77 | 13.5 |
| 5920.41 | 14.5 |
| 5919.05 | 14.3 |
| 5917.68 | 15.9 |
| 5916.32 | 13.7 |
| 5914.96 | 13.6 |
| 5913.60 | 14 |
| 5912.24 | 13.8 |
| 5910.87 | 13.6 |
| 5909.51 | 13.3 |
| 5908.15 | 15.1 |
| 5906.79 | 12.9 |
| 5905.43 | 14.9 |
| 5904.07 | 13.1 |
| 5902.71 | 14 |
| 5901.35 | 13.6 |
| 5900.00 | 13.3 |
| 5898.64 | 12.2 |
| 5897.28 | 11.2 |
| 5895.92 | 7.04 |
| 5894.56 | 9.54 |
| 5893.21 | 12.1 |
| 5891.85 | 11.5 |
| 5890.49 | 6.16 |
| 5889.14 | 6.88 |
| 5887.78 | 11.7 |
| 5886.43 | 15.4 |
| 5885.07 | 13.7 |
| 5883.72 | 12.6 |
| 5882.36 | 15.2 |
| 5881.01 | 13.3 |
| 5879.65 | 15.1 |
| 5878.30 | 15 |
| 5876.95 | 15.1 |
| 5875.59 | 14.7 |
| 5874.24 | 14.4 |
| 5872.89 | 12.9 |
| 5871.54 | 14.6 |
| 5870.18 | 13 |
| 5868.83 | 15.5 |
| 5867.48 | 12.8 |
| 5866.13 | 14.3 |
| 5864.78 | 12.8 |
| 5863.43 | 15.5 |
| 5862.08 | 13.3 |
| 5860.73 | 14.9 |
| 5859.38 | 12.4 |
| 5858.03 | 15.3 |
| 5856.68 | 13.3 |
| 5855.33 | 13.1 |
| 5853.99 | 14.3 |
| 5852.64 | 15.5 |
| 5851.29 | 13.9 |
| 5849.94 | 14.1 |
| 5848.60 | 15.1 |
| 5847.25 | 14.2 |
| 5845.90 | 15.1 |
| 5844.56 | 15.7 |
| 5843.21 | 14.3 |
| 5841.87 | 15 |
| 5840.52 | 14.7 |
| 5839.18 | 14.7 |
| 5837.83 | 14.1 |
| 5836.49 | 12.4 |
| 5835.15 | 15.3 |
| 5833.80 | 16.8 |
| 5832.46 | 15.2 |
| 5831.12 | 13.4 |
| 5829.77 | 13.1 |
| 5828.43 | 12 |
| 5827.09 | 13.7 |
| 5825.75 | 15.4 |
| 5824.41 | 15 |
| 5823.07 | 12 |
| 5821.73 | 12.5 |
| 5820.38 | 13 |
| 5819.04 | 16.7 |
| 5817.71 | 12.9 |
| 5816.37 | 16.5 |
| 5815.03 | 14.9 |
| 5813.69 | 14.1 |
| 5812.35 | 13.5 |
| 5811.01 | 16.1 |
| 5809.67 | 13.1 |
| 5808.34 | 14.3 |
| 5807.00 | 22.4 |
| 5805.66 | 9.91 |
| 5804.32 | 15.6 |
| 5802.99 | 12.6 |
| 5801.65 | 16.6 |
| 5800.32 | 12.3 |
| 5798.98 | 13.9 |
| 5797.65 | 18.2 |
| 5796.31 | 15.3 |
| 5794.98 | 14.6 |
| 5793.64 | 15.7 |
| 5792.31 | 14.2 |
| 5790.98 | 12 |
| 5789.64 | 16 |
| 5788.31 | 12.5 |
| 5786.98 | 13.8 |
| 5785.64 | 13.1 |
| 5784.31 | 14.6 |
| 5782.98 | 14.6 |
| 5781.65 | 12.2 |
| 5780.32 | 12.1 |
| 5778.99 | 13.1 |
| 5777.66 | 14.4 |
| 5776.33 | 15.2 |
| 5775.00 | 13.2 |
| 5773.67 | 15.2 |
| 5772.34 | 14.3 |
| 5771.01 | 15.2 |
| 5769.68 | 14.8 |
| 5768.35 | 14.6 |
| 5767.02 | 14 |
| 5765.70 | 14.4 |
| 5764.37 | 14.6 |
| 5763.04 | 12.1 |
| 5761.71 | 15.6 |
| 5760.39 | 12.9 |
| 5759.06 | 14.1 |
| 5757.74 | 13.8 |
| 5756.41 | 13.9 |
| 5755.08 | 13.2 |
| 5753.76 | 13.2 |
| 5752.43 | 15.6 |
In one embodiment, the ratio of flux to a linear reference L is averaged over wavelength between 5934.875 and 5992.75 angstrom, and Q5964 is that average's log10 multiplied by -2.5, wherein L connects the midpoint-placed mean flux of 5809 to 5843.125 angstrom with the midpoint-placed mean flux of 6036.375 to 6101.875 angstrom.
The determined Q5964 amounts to -0.01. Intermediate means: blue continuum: 14.2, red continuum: 14.1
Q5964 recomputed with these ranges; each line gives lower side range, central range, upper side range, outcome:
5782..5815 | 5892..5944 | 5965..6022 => 0.05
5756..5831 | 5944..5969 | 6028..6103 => -0.01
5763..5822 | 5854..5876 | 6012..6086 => 0.03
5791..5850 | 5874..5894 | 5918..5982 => 0.13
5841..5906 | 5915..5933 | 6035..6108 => -0.07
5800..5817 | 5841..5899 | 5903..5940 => 0.09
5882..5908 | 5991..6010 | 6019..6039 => -0.04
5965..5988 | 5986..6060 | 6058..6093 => 0.01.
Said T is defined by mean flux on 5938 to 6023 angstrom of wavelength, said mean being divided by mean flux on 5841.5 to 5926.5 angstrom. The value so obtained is 1.04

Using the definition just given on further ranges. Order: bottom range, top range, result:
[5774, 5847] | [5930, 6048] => 0.99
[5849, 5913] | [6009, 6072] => 1.06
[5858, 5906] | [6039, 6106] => 1.08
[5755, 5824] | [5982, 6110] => 0.99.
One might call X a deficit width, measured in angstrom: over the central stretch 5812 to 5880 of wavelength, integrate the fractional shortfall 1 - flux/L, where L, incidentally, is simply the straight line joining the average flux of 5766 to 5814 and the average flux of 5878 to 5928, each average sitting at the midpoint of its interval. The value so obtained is -2.6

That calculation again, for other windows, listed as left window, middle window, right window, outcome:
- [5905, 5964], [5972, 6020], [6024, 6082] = 0.42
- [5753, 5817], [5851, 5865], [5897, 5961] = 0.09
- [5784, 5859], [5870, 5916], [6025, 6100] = 4.62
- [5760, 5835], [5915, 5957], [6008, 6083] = -0.36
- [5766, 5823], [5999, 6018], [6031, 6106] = 0.49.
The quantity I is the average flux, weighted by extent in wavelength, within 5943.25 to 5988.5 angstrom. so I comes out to 14.3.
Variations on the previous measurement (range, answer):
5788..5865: 14.4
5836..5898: 13.4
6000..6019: 13.8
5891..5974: 13.8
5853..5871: 13.9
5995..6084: 14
